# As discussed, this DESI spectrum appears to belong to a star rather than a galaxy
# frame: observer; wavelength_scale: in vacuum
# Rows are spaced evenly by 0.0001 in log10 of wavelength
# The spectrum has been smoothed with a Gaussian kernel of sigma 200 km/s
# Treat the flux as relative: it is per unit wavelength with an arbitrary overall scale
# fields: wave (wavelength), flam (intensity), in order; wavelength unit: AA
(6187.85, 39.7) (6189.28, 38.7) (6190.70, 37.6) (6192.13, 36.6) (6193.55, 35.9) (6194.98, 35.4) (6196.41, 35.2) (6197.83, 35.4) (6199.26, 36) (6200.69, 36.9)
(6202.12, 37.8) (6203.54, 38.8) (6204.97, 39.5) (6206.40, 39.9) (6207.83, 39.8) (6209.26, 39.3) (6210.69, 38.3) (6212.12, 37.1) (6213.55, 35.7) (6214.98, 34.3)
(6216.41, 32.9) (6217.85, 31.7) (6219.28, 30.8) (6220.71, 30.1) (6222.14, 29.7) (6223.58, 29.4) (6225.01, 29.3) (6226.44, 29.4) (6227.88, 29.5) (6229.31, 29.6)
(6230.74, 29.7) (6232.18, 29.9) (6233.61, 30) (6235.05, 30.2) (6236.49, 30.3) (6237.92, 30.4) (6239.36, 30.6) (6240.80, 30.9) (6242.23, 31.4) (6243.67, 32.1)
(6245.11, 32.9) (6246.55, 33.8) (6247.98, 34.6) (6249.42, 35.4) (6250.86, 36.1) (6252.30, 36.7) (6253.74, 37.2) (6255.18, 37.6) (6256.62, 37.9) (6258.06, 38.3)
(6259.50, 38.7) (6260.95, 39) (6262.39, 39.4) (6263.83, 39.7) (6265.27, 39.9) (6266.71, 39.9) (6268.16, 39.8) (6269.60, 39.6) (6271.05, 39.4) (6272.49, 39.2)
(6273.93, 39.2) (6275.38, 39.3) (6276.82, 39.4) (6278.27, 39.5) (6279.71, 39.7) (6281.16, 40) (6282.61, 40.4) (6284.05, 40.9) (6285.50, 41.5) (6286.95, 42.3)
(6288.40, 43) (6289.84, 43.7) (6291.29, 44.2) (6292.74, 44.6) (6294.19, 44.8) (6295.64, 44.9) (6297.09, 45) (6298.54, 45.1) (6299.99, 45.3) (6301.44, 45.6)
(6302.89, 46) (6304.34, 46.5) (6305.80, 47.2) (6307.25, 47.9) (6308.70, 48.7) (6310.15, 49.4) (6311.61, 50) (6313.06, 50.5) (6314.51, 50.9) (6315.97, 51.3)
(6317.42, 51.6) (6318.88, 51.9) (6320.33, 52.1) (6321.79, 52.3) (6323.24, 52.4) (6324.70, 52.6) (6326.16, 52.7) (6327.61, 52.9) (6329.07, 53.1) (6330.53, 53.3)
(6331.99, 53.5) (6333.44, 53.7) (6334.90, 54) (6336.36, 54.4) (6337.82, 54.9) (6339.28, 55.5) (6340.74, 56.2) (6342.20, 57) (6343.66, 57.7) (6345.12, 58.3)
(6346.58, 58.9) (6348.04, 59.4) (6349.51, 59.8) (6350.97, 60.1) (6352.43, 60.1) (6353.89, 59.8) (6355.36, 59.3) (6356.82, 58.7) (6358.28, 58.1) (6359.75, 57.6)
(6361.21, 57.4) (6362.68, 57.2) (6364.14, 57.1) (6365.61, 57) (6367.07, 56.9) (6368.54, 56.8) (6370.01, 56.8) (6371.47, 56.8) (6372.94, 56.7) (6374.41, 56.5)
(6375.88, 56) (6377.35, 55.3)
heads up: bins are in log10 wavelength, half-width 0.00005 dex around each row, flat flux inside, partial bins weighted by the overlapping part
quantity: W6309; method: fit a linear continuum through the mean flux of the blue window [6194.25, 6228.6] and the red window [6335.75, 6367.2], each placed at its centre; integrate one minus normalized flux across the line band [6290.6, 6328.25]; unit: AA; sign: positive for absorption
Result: 1.6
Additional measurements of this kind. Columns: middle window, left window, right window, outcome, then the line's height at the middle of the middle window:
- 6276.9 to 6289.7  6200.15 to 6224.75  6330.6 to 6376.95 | 1.5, 46.2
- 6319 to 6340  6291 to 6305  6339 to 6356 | 0.1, 53.7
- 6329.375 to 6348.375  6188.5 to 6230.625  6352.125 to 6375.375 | -0.6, 53.9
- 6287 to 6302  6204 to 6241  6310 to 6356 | 0.8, 47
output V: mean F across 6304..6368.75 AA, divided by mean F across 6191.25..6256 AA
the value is 1.61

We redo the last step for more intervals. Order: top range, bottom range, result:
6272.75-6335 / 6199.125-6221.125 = 1.29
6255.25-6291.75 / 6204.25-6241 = 1.23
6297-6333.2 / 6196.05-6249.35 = 1.50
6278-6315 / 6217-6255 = 1.42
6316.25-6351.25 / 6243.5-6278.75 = 1.45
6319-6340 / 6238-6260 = 1.53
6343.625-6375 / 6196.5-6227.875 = 1.67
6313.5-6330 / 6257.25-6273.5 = 1.33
